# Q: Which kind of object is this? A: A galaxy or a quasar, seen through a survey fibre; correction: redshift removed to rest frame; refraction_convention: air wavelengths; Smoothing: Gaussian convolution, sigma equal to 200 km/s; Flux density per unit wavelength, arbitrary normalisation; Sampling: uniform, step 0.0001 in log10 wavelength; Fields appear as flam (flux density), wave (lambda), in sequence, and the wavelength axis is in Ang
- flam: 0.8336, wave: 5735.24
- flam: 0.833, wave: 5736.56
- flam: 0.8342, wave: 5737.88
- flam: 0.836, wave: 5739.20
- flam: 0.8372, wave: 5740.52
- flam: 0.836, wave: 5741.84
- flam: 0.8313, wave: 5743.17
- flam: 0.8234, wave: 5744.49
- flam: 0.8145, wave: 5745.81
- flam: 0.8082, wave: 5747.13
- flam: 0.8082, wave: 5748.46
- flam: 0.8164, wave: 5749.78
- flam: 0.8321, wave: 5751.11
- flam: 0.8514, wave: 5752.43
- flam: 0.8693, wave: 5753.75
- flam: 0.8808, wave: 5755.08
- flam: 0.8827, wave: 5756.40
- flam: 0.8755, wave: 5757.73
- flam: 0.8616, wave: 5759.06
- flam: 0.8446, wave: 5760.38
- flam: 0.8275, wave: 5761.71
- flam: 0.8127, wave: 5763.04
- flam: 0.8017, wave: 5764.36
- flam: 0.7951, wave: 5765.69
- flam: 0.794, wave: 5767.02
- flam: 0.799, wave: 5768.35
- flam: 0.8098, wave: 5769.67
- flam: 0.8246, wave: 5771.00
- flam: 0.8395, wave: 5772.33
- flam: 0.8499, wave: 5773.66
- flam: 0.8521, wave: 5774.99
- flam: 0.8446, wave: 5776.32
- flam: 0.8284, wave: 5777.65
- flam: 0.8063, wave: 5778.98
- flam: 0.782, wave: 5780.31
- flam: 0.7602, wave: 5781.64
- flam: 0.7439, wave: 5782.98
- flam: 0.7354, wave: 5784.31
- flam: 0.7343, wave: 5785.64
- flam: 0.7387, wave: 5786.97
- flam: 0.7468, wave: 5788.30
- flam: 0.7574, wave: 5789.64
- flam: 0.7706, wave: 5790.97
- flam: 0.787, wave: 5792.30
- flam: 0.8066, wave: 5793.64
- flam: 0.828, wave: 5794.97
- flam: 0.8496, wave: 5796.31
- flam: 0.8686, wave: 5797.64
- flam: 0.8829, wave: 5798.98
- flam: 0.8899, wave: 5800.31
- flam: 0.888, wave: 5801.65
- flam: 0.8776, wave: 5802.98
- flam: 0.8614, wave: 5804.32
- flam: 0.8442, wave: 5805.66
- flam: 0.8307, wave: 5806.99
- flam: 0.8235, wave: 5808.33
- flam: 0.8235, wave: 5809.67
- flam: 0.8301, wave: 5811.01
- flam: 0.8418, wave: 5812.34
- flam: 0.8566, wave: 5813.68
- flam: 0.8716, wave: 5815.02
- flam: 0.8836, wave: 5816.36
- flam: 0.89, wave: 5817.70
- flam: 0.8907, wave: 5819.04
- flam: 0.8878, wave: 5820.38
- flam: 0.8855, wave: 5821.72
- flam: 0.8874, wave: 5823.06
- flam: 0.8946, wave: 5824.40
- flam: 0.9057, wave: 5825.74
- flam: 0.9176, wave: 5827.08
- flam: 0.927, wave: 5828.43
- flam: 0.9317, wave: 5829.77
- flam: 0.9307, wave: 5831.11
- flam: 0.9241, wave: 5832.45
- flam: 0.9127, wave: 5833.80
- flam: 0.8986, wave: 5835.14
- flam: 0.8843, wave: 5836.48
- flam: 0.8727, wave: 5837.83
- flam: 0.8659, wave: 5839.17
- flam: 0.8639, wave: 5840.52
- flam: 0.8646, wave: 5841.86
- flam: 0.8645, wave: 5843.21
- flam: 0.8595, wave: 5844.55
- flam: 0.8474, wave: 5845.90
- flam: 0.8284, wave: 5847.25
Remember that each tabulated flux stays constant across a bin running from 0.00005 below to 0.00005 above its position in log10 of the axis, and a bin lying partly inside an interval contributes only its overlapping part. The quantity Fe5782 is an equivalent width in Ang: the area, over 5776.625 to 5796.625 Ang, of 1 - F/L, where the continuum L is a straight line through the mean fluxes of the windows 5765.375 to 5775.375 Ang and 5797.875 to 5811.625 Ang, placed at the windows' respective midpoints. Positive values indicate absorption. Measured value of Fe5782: 1.4 Ang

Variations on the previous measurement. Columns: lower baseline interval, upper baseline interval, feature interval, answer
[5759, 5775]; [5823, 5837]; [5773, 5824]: 2.2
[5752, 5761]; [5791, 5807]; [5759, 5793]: 2.5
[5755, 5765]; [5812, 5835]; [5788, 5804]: 0.8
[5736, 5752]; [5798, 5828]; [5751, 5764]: -0.3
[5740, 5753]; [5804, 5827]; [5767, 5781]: 0.3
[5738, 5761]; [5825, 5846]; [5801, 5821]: 0.4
